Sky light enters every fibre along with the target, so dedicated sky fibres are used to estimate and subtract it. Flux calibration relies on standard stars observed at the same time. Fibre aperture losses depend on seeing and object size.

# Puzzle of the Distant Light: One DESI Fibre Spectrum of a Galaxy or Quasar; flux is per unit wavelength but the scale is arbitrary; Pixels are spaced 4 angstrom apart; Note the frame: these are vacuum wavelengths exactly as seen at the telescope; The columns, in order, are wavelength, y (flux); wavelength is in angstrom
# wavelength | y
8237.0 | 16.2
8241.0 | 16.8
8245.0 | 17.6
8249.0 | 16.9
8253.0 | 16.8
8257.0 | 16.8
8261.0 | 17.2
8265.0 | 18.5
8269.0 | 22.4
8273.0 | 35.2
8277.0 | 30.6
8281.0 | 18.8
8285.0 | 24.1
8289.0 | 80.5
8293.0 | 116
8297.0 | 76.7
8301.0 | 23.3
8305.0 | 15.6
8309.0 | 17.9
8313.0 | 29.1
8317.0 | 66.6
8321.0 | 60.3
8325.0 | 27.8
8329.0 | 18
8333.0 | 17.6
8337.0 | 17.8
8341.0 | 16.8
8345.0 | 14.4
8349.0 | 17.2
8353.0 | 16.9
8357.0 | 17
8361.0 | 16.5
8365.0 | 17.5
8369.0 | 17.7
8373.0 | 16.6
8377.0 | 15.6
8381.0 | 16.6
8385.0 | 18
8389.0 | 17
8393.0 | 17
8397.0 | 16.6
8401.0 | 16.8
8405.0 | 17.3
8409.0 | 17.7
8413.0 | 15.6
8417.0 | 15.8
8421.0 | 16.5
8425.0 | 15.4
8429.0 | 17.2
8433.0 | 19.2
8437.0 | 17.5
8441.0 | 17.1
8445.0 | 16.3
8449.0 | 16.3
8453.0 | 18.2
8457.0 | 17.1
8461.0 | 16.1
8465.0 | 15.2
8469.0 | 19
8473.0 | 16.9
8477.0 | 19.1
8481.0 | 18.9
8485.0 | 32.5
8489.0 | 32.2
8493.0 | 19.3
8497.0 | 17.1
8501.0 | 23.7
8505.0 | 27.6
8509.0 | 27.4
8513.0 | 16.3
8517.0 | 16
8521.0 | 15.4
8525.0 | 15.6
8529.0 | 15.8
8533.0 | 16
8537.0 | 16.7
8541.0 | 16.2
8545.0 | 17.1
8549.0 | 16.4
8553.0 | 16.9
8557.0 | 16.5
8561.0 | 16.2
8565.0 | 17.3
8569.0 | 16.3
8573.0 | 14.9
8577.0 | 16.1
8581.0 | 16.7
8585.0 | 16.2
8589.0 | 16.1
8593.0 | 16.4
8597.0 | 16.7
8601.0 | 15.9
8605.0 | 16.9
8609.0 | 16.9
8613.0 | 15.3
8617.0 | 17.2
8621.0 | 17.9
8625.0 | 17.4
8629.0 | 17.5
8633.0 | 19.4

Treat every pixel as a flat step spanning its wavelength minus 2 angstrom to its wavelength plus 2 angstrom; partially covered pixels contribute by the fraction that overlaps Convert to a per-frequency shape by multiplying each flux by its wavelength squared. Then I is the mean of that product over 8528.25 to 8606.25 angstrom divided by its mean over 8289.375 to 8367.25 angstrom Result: 0.5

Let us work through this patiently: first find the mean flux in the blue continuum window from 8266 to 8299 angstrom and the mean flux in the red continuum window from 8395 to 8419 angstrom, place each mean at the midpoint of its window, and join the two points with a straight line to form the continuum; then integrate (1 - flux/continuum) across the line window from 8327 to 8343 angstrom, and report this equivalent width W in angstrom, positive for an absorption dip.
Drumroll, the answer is 8.13 angstrom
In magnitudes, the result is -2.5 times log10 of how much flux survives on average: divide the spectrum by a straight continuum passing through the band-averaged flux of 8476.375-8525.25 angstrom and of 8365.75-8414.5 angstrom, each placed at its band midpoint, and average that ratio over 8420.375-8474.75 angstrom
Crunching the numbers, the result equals 0.15 mag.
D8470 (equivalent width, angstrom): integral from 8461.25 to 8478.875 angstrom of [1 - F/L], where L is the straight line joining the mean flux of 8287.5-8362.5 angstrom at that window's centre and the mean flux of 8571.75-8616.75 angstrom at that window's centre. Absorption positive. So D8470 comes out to 5.27 angstrom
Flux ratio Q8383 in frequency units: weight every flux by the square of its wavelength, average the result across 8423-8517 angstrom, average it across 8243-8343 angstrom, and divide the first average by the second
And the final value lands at 0.63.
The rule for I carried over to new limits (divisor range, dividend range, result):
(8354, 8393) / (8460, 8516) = 1.31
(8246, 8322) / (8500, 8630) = 0.51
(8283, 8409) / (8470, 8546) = 0.74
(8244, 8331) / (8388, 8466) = 0.50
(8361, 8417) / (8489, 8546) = 1.17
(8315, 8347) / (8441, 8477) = 0.59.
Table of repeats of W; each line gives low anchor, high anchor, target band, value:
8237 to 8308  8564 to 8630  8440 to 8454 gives 4.1 angstrom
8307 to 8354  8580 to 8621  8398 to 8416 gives 5.4 angstrom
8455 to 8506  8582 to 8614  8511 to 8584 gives 8.2 angstrom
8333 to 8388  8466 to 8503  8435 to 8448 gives 2.1 angstrom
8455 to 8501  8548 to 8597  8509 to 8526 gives 1.4 angstrom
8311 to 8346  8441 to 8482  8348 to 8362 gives 5.4 angstrom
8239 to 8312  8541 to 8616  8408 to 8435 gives 8.6 angstrom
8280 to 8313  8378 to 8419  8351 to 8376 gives 9.2 angstrom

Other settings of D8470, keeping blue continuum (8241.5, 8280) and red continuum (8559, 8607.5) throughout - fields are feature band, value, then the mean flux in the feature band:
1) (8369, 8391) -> 2.8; 16.8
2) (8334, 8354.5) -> 3.3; 16.7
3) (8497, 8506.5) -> -3.4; 23.7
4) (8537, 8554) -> 0.2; 16.6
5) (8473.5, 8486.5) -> -3.3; 22.4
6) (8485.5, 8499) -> -4.8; 23.9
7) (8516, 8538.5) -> 1.6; 15.9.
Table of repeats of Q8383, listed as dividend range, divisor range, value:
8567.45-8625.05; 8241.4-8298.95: 0.50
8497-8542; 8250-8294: 0.59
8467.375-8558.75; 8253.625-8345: 0.60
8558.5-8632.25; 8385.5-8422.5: 1.04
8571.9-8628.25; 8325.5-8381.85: 1.02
